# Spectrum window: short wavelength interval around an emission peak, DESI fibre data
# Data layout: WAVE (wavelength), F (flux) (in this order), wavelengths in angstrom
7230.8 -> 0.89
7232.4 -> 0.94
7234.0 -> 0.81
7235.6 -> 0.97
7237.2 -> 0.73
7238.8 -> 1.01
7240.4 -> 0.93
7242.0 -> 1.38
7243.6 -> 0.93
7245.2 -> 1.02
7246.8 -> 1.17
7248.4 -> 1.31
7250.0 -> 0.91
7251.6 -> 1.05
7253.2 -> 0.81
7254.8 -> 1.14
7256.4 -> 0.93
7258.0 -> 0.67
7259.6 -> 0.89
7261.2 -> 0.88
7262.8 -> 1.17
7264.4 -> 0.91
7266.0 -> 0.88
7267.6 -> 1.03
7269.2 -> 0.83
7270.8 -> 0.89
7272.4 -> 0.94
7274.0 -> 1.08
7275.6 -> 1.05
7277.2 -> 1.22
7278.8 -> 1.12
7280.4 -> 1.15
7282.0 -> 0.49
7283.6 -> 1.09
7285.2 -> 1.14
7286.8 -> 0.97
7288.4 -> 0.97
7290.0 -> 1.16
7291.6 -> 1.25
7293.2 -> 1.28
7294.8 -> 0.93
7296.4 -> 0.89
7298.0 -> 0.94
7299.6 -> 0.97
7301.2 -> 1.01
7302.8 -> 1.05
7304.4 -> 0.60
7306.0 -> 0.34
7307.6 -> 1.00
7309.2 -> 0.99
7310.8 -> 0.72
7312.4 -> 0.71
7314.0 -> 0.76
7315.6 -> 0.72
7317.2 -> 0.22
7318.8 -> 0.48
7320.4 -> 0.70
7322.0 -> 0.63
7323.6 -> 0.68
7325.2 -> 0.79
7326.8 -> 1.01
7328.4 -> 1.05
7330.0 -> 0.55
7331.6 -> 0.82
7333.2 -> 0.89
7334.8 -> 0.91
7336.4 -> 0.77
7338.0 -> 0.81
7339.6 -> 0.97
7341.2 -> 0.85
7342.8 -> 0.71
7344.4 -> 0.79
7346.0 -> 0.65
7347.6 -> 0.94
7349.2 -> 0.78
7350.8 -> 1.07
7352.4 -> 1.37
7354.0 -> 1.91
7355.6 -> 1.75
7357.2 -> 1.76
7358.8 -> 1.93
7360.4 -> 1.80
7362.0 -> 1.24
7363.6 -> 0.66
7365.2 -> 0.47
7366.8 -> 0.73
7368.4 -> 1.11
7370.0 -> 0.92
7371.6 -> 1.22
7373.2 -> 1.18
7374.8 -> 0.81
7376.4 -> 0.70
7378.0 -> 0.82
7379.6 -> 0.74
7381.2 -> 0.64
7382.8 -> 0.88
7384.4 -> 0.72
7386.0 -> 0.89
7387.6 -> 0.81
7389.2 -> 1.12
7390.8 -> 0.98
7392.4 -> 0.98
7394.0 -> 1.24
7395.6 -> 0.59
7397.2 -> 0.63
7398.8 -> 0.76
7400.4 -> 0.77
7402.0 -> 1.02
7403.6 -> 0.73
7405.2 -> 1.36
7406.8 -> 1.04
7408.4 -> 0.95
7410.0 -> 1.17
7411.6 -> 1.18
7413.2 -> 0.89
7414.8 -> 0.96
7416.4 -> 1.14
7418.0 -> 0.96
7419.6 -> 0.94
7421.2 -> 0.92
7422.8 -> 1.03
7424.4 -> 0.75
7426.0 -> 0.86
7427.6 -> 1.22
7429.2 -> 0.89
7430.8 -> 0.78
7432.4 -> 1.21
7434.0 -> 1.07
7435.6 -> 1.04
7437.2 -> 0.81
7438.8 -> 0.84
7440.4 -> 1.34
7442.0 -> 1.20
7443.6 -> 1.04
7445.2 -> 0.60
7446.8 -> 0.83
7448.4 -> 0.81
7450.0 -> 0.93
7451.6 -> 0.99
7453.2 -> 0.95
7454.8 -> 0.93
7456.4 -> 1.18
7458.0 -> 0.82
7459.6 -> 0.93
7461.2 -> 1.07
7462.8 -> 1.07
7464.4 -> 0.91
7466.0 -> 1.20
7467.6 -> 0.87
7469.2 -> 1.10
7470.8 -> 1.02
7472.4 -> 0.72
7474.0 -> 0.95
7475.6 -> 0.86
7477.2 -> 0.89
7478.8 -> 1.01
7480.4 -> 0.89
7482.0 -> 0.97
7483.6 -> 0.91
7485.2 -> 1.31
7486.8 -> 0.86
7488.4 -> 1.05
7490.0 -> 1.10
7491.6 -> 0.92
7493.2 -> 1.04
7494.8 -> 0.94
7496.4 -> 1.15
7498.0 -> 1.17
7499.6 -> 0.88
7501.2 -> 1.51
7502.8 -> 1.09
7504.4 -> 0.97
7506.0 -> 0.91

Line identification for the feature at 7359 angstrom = H-beta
